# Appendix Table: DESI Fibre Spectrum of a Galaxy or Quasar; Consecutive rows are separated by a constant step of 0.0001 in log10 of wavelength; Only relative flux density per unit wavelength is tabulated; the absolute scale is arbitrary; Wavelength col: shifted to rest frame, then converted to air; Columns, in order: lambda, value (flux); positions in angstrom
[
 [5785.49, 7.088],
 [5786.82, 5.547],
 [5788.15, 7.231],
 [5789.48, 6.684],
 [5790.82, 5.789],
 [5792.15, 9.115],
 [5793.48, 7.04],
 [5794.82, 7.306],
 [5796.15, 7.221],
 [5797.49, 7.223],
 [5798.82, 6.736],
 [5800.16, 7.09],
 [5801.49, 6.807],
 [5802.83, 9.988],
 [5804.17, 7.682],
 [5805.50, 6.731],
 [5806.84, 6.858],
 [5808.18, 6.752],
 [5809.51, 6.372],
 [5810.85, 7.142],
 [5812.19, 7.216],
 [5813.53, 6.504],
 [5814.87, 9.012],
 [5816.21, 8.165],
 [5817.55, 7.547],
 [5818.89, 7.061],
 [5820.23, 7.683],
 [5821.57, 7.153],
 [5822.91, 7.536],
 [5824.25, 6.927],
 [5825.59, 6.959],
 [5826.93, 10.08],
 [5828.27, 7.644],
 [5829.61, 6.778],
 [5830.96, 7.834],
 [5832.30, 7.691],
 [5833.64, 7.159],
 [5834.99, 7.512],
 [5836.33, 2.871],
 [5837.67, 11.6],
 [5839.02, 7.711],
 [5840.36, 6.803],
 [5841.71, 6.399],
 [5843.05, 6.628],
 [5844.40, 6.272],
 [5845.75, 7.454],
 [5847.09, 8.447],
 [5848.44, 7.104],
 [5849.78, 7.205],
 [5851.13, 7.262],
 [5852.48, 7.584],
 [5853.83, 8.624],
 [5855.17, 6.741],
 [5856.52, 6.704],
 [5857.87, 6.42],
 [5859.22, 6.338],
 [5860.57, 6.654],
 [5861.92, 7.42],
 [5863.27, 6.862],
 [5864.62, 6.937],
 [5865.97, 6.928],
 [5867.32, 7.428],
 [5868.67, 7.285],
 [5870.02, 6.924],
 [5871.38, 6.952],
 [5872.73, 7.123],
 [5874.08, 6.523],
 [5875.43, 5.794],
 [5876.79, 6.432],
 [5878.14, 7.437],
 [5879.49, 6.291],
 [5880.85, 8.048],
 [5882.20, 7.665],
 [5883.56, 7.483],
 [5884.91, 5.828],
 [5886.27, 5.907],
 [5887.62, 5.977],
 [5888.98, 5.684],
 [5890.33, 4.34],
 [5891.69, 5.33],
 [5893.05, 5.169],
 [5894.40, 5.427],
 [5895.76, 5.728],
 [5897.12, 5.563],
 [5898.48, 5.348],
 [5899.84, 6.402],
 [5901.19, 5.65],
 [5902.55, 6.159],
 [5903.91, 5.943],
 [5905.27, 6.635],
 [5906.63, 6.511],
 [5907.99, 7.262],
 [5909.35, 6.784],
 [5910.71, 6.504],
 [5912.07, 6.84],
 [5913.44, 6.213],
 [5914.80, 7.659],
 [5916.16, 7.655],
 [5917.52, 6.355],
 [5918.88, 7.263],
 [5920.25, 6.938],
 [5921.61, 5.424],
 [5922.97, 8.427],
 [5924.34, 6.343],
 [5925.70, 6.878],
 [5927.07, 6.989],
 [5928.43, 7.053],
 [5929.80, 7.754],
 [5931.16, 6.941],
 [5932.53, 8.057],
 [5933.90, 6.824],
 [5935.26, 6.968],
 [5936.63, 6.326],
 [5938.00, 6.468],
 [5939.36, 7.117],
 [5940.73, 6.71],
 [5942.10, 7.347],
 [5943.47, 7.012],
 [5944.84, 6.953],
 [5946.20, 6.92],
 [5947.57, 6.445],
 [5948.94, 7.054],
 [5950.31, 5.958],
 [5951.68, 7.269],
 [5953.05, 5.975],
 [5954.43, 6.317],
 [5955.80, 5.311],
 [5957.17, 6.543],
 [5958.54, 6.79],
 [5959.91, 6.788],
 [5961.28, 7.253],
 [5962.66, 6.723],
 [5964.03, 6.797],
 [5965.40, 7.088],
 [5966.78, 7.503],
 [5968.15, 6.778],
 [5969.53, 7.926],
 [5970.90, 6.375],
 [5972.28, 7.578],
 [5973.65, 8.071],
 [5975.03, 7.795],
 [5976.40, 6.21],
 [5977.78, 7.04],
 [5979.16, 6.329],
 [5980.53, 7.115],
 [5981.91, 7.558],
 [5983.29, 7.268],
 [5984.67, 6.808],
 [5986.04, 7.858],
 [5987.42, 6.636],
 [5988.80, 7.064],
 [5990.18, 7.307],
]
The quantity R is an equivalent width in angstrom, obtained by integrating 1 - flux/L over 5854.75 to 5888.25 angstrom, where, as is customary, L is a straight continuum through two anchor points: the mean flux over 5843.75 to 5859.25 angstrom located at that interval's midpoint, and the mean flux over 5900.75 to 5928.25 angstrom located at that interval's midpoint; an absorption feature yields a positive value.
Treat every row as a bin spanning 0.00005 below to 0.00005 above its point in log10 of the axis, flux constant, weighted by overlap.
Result 1.2 angstrom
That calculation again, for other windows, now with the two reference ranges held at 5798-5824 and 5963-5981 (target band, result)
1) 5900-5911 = 1.2 angstrom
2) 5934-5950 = 0.8 angstrom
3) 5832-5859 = 0.4 angstrom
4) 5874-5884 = 0.4 angstrom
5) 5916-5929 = 0.5 angstrom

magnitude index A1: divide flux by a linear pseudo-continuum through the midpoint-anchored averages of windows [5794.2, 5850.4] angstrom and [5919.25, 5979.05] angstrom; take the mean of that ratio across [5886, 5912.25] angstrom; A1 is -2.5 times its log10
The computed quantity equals 0.19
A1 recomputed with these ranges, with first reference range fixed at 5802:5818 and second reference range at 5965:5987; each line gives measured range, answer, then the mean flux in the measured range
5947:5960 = 0.129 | 6.43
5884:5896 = 0.311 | 5.52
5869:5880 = 0.103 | 6.71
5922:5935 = 0.012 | 7.2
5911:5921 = 0.053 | 6.96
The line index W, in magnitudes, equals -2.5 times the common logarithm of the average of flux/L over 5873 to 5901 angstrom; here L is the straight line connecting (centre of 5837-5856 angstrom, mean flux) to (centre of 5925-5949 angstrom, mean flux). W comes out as 0.191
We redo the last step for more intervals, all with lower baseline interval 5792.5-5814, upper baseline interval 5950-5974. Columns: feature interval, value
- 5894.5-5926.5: 0.07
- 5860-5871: 0.00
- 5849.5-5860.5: 0.00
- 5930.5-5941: -0.01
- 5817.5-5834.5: -0.06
